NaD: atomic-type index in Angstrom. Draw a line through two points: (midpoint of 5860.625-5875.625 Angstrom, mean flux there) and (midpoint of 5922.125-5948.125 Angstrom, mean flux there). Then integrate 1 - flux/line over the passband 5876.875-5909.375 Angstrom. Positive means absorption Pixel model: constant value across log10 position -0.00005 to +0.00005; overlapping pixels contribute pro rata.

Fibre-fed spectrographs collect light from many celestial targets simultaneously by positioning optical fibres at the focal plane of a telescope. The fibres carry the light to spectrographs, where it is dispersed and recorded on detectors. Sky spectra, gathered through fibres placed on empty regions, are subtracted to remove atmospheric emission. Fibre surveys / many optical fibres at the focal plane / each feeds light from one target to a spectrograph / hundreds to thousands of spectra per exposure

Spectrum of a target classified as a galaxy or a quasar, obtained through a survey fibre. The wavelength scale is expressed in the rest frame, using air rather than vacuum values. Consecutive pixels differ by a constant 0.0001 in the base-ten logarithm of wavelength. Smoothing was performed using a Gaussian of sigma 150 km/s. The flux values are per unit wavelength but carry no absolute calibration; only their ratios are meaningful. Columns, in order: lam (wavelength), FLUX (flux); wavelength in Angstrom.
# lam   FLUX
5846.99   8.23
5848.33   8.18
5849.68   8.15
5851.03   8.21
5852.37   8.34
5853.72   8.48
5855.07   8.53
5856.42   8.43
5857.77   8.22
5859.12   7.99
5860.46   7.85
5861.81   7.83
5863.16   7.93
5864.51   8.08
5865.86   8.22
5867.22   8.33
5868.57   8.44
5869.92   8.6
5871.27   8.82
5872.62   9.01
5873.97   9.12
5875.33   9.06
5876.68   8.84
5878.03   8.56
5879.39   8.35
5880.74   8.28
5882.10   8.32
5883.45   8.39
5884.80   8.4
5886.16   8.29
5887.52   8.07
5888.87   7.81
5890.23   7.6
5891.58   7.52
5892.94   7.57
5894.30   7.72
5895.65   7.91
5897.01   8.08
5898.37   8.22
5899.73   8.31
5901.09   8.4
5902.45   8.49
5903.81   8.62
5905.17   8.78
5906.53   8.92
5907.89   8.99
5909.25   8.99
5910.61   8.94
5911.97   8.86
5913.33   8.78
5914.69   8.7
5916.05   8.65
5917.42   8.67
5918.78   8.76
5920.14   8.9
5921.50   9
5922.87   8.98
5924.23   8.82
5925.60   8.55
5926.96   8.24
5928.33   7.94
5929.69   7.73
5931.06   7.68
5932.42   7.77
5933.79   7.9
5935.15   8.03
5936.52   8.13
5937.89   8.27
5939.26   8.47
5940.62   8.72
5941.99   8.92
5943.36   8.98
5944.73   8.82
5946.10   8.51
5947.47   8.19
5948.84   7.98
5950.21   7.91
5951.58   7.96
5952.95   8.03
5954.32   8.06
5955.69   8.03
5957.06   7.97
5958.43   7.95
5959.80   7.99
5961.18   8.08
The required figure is 0.56 Angstrom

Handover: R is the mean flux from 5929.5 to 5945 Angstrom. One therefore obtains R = 8.29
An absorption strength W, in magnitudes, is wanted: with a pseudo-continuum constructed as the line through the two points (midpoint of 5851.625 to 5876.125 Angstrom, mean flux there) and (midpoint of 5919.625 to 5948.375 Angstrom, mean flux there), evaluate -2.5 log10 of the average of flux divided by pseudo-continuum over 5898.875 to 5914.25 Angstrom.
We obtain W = -0.04 mag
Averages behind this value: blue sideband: 8.41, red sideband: 8.4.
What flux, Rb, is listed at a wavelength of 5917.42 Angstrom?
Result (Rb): 8.67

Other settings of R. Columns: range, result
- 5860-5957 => 8.37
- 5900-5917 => 8.75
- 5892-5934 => 8.45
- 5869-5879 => 8.83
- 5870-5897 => 8.3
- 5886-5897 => 7.81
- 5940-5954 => 8.39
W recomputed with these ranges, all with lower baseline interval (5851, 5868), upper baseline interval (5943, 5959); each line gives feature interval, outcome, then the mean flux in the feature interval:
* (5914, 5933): -0.04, 8.46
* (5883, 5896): 0.04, 7.92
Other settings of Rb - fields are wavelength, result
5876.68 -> 8.84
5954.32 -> 8.06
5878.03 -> 8.56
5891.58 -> 7.52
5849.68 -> 8.15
